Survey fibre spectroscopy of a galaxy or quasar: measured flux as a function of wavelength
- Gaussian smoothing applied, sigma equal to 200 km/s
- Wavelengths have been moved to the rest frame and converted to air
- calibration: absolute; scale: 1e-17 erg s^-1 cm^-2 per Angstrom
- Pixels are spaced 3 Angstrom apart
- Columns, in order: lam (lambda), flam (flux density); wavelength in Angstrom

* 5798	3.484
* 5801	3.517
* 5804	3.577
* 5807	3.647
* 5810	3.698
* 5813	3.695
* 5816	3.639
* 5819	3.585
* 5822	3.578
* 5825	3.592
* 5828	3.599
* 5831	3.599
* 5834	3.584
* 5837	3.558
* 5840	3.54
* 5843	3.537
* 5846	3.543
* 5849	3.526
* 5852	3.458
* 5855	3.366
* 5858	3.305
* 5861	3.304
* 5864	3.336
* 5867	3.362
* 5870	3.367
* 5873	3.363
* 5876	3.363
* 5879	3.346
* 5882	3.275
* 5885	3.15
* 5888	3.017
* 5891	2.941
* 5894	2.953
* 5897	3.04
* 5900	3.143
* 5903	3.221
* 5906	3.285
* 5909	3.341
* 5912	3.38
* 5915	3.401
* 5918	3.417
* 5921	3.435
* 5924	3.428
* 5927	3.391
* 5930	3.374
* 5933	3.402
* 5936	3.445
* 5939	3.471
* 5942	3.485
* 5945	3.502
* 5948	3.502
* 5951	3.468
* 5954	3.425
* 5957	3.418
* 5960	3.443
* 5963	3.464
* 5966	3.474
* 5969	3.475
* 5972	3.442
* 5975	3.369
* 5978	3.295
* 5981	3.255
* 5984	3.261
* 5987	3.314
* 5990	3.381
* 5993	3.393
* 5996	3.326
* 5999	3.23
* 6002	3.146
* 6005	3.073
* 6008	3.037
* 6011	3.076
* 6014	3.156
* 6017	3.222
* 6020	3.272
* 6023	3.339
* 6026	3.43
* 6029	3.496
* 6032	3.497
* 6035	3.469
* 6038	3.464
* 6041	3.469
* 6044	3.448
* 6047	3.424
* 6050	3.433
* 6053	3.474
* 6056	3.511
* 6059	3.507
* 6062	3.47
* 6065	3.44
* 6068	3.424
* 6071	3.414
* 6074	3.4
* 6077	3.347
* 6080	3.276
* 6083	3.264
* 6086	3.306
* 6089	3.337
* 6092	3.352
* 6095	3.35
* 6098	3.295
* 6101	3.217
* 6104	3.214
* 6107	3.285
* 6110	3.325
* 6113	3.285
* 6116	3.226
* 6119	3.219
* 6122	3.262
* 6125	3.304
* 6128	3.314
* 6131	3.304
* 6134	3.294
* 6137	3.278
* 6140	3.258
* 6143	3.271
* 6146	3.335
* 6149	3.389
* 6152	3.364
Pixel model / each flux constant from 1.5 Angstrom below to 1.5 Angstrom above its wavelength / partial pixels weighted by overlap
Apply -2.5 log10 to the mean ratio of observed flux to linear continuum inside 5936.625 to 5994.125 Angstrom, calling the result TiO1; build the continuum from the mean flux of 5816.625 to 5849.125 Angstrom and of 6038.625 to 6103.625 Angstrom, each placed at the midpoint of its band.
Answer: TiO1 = 0.02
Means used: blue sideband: 3.57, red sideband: 3.39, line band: 3.41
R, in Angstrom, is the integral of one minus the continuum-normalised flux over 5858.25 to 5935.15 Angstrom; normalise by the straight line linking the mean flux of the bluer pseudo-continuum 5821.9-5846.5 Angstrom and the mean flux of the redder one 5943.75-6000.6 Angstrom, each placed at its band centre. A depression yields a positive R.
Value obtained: 4.5 Angstrom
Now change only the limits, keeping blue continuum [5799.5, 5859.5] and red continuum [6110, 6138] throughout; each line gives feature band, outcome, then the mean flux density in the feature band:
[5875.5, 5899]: 2.5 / 3.13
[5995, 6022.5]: 1.7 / 3.17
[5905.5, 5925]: 0.5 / 3.39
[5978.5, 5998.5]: 0.5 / 3.32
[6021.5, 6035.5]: -0.3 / 3.44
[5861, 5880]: 0.9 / 3.35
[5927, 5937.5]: 0.2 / 3.4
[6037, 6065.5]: -1.0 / 3.46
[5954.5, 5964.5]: 0.0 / 3.44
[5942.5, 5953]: -0.1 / 3.49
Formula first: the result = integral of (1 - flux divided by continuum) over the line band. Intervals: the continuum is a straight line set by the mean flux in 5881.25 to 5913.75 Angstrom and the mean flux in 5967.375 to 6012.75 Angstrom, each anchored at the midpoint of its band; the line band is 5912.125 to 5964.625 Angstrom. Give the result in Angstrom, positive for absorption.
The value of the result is -3.8 Angstrom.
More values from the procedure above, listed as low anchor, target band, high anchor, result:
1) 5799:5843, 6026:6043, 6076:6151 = -0.5 Angstrom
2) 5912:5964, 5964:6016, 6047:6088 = 2.2 Angstrom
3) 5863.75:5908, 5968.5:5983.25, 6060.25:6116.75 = -0.4 Angstrom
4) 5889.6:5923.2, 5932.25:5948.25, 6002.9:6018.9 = -1.3 Angstrom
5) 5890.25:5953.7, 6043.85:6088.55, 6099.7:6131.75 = -1.6 Angstrom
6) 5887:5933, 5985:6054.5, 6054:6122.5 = -0.4 Angstrom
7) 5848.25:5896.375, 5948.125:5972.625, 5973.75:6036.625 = -1.3 Angstrom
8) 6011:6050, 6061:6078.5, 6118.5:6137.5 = -0.4 Angstrom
